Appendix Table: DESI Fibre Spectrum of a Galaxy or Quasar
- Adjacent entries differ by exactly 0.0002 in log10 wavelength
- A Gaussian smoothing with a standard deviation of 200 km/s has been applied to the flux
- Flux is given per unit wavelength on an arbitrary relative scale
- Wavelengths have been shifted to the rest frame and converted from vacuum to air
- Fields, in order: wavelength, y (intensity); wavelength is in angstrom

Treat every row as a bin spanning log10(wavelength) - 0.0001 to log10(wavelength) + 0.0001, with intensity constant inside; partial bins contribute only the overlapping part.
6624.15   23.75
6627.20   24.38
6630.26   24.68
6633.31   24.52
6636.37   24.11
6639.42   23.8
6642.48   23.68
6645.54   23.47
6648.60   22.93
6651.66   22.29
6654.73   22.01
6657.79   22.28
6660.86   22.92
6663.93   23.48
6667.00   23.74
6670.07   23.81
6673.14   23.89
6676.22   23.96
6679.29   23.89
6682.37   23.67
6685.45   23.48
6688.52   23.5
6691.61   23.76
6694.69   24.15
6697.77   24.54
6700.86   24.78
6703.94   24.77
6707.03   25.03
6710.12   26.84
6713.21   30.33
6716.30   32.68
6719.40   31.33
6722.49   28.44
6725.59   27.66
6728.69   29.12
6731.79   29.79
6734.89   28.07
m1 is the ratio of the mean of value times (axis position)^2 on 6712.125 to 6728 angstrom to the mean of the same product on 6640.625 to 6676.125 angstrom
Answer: 1.32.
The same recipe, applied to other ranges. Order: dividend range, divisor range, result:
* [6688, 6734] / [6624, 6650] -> 1.16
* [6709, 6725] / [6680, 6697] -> 1.27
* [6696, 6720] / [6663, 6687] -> 1.16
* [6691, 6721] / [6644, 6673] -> 1.19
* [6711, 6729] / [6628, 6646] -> 1.27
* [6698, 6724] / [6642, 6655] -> 1.24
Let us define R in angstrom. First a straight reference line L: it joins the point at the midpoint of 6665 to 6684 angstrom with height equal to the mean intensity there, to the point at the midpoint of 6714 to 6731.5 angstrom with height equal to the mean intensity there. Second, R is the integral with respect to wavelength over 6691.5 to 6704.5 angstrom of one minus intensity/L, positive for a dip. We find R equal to 1.1 angstrom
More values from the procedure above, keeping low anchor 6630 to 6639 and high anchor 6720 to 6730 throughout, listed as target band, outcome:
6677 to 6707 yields 3.3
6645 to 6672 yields 2.6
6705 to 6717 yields -0.1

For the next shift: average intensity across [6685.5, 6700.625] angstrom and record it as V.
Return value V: 24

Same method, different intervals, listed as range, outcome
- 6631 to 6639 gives 24.3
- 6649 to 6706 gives 23.6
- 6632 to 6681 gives 23.4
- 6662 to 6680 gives 23.8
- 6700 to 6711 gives 25.3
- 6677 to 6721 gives 25.9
